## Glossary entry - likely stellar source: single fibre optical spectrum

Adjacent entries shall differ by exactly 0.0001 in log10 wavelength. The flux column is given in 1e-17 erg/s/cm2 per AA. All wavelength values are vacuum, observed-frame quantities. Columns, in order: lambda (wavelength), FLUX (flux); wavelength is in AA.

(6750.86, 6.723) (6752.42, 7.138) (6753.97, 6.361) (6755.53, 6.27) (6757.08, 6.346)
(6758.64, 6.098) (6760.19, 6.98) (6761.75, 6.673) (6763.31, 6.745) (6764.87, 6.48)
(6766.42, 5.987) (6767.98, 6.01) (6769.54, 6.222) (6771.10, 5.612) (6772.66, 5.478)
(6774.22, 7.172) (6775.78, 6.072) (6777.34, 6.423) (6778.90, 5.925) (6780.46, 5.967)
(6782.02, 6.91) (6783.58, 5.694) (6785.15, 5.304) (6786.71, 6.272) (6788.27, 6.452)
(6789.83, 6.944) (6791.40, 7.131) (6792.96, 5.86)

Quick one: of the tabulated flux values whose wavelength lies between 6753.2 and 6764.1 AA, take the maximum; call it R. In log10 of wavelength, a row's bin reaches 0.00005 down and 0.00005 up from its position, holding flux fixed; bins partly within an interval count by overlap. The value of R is 6.98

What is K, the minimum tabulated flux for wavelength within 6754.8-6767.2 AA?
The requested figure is 5.987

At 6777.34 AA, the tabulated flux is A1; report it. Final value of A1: 6.423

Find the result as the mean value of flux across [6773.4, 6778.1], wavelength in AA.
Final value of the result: 6.55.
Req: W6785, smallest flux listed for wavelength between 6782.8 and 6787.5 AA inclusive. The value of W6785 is 5.304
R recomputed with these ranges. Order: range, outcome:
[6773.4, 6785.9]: 7.172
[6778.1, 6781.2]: 5.967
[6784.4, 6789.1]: 6.452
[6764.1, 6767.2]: 6.48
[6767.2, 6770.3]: 6.222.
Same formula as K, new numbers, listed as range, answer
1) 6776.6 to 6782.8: 5.925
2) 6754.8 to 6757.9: 6.27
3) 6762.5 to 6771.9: 5.612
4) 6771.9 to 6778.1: 5.478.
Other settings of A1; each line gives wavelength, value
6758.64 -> 6.098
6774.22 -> 7.172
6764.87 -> 6.48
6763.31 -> 6.745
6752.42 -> 7.138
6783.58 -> 5.694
